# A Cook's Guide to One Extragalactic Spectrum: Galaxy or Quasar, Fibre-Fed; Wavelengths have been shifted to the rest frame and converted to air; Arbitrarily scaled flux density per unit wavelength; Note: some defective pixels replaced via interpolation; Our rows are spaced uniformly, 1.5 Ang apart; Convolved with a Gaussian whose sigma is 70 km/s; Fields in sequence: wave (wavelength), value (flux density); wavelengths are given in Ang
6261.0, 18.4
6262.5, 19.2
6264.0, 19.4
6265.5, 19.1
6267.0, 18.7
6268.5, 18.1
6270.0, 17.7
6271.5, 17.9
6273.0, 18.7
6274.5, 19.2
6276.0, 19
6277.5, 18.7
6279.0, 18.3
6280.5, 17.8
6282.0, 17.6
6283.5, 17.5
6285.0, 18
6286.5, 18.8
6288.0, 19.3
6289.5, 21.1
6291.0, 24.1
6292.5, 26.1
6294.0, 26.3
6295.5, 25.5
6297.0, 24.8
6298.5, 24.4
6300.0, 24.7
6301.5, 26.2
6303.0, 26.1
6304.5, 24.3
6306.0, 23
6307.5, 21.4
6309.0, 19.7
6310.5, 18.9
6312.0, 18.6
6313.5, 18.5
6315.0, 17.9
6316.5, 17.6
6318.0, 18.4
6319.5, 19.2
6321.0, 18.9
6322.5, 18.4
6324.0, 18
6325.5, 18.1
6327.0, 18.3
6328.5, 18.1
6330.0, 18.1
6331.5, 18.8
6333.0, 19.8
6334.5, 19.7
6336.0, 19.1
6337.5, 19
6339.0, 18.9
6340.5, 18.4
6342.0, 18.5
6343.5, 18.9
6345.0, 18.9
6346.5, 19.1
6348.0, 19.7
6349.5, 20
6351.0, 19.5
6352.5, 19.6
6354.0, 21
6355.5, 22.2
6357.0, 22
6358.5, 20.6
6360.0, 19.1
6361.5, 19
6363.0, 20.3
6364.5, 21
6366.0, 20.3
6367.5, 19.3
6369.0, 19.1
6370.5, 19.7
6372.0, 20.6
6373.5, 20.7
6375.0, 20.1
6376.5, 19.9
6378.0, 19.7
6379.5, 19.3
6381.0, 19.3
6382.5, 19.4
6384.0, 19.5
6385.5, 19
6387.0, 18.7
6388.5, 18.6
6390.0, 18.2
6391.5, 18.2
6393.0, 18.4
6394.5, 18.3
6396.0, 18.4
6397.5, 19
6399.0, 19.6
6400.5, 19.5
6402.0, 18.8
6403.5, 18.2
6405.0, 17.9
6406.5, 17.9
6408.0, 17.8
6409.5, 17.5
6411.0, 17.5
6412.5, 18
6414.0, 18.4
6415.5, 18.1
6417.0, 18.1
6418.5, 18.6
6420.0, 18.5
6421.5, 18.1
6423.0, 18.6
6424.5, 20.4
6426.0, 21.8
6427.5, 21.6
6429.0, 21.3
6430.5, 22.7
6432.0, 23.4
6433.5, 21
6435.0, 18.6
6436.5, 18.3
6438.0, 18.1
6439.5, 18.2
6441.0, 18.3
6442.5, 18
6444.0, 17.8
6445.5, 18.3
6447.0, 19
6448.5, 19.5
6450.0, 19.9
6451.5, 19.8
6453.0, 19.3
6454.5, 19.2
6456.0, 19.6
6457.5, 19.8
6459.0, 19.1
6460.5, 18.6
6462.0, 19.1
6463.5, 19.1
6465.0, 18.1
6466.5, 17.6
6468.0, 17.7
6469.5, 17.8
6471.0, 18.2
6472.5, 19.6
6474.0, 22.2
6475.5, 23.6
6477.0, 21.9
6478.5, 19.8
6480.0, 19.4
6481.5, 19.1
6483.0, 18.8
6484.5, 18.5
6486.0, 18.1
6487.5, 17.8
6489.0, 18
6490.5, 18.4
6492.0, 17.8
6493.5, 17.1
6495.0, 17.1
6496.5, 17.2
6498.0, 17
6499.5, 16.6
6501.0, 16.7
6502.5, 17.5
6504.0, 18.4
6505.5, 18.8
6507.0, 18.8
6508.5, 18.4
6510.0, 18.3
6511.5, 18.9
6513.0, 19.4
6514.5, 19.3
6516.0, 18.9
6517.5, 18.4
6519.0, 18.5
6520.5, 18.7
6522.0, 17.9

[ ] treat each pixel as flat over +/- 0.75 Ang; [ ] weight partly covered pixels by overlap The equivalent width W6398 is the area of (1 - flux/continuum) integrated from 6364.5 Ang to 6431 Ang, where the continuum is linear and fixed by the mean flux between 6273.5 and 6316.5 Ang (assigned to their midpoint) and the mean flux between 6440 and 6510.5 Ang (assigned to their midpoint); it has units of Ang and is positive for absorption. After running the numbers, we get 2.1 Ang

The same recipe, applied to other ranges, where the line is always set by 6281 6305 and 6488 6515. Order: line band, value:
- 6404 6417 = 1.4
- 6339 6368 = 2.0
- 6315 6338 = 3.5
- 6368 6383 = 0.8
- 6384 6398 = 1.3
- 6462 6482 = -1.0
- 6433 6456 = 0.5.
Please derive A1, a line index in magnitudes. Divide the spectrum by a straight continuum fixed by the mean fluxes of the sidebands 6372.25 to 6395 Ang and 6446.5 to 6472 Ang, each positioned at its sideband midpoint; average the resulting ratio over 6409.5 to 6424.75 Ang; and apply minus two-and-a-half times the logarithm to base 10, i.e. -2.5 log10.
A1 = 0.04 mag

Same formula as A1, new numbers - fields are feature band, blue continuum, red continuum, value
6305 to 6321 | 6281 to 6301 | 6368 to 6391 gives 0.113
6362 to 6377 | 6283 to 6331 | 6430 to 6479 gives 0.010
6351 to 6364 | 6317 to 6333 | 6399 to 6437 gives -0.093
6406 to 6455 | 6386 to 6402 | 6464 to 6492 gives -0.015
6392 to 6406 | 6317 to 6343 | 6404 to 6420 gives -0.032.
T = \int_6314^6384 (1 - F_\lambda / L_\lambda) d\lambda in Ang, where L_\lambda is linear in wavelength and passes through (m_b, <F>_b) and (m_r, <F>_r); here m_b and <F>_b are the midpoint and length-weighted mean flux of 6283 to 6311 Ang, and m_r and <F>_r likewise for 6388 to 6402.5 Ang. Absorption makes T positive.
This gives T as 3.9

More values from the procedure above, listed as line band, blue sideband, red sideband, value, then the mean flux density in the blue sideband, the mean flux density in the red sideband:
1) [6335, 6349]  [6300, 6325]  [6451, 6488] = 0.9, 20.4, 19.3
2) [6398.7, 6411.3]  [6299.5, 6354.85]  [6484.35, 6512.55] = 0.4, 19.7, 17.9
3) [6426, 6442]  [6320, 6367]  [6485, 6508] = -1.6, 19.4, 17.7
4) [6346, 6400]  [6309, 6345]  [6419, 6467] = -2.0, 18.6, 19.4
